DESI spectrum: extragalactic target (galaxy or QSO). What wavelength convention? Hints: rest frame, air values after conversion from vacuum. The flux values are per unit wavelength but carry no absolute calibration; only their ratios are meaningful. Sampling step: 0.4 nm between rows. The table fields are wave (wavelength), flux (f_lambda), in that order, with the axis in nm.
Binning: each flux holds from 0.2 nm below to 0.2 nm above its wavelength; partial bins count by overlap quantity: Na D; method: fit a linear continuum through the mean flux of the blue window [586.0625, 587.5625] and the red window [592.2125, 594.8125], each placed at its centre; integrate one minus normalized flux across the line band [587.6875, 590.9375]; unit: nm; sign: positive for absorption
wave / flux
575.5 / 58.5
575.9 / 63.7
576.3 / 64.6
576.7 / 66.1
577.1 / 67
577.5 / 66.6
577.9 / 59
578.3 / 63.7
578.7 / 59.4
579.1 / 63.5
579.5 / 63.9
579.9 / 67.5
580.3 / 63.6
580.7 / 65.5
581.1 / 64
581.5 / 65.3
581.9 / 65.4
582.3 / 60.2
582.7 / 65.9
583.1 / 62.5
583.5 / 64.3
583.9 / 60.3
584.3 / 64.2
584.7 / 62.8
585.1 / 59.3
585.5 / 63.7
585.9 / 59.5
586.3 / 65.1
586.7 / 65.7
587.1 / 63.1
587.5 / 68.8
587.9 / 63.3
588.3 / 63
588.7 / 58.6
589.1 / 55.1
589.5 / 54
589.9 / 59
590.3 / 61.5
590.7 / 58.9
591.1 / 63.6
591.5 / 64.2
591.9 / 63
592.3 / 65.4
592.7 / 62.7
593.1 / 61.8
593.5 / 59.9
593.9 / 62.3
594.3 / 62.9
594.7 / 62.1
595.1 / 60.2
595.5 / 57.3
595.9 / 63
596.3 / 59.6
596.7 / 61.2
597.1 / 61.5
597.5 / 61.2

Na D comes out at 0.248 nm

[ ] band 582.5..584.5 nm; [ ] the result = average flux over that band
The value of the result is 63.4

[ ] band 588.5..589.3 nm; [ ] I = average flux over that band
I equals 56.9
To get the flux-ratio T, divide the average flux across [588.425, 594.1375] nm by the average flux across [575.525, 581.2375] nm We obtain 0.95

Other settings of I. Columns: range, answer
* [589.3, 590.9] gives 58.4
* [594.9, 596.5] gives 60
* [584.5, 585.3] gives 61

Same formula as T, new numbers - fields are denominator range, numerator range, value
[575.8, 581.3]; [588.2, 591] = 0.91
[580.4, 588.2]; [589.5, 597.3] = 0.96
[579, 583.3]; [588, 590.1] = 0.90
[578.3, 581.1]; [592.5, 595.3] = 0.97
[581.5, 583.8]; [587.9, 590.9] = 0.93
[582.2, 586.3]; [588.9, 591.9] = 0.96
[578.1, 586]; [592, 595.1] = 0.98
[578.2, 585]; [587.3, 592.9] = 0.97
